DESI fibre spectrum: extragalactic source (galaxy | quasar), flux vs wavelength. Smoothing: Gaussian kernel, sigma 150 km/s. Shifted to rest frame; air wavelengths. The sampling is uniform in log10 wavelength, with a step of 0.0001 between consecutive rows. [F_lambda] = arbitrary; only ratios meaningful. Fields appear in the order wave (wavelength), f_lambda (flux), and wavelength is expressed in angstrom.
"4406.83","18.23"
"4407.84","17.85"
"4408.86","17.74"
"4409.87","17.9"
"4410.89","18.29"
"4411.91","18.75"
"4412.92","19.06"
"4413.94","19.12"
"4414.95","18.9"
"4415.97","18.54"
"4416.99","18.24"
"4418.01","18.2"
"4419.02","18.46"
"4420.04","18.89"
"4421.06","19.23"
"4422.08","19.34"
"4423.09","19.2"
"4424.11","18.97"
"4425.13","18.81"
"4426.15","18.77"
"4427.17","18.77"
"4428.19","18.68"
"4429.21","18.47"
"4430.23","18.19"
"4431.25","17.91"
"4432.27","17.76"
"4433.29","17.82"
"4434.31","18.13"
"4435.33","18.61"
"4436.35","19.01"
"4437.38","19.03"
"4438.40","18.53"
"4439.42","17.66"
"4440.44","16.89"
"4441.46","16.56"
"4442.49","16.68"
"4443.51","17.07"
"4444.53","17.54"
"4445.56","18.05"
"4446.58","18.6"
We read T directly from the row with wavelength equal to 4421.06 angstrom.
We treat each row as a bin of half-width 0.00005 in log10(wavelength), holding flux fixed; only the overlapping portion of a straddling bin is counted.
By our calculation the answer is 19.23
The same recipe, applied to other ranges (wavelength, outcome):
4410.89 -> 18.29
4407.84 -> 17.85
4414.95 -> 18.9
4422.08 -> 19.34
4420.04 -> 18.89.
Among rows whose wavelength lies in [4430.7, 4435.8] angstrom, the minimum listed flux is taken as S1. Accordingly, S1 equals 17.76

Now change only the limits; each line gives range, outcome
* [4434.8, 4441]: 16.89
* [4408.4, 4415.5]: 17.74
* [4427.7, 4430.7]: 18.19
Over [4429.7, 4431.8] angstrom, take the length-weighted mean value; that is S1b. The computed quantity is 18.1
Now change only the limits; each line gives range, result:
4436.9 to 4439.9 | 18.4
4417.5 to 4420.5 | 18.5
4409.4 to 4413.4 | 18.5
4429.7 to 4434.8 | 18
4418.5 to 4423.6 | 19.1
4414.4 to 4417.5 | 18.6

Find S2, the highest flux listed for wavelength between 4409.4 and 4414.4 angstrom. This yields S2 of 19.12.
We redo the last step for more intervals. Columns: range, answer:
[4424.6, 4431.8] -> 18.81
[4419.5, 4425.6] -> 19.34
